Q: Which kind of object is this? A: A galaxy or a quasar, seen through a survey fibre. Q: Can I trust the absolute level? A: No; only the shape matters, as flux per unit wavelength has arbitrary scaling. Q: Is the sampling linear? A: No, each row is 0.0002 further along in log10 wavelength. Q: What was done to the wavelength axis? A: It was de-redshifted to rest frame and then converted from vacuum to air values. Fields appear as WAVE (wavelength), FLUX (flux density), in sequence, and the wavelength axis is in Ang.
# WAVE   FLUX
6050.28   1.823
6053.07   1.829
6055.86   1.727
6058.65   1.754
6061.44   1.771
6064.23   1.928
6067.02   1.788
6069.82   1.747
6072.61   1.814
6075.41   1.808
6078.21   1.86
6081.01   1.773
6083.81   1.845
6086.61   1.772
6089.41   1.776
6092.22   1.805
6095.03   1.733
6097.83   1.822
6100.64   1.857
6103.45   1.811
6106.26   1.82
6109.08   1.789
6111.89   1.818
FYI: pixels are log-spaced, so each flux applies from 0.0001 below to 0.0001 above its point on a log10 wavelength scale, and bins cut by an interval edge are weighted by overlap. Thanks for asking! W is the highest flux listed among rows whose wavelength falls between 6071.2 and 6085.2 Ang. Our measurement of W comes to 1.86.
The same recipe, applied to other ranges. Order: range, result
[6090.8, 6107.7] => 1.857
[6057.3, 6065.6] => 1.928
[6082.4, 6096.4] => 1.845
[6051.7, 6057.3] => 1.829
